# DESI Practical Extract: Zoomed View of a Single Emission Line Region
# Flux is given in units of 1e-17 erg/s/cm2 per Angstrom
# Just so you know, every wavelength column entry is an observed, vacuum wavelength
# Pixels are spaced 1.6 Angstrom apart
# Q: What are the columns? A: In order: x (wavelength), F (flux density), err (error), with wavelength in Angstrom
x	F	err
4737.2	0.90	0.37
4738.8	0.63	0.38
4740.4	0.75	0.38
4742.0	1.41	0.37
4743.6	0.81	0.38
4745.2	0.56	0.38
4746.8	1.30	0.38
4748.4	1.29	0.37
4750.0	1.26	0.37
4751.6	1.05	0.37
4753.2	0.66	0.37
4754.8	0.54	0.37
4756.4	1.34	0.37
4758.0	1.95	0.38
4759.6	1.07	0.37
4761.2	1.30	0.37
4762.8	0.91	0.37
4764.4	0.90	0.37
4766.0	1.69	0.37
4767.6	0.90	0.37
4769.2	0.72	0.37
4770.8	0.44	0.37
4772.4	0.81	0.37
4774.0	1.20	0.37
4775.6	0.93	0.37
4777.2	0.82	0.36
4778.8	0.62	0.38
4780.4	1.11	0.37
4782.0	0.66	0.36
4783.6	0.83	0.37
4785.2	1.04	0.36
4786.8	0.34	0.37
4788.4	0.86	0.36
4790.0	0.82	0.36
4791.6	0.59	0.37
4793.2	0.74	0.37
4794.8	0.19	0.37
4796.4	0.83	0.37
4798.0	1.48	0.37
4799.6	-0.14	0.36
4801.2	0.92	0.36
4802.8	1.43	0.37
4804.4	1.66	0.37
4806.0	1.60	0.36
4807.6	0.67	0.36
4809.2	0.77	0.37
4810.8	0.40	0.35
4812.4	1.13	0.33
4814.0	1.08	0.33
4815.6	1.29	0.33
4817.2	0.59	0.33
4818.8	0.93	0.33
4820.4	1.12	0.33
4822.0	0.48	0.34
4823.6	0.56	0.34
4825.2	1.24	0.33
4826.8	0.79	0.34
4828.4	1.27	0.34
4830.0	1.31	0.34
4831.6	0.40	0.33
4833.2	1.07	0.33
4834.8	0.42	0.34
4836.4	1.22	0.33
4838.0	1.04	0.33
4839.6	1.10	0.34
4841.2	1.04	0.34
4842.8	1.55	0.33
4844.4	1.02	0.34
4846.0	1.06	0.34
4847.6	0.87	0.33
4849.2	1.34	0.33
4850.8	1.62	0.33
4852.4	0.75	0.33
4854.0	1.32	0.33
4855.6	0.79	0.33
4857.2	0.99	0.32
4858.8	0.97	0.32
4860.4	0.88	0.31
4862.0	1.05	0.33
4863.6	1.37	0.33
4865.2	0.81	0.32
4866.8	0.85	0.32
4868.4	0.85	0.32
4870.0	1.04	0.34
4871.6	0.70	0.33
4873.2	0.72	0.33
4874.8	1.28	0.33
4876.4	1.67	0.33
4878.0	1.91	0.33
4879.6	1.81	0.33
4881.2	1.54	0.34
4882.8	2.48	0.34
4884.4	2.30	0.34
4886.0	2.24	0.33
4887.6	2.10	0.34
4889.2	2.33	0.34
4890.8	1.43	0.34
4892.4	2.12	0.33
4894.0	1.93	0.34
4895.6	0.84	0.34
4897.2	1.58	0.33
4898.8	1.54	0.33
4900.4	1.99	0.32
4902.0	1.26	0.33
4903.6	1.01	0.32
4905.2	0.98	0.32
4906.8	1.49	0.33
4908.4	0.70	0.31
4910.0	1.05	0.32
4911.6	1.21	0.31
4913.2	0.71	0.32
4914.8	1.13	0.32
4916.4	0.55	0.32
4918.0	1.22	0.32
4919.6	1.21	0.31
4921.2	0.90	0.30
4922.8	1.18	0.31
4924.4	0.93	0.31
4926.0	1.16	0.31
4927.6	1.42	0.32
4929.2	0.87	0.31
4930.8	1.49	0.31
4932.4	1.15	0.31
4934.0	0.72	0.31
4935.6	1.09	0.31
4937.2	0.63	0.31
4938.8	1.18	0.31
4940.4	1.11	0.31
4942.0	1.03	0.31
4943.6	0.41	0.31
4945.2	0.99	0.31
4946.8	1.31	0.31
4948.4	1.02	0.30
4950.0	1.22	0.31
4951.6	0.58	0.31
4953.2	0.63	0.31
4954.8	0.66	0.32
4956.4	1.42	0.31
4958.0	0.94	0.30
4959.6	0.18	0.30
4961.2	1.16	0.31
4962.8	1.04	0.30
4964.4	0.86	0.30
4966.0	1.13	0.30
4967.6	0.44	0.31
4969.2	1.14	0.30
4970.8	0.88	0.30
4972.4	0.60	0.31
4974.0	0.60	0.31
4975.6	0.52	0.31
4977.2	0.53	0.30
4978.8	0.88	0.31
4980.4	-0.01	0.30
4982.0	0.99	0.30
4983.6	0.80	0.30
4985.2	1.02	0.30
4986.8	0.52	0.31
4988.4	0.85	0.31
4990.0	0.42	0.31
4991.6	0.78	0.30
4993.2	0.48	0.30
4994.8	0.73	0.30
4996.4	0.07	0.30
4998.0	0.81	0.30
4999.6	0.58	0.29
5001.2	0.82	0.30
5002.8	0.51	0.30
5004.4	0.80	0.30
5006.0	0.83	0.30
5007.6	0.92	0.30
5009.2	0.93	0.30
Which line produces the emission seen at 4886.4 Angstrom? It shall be C III] 1909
